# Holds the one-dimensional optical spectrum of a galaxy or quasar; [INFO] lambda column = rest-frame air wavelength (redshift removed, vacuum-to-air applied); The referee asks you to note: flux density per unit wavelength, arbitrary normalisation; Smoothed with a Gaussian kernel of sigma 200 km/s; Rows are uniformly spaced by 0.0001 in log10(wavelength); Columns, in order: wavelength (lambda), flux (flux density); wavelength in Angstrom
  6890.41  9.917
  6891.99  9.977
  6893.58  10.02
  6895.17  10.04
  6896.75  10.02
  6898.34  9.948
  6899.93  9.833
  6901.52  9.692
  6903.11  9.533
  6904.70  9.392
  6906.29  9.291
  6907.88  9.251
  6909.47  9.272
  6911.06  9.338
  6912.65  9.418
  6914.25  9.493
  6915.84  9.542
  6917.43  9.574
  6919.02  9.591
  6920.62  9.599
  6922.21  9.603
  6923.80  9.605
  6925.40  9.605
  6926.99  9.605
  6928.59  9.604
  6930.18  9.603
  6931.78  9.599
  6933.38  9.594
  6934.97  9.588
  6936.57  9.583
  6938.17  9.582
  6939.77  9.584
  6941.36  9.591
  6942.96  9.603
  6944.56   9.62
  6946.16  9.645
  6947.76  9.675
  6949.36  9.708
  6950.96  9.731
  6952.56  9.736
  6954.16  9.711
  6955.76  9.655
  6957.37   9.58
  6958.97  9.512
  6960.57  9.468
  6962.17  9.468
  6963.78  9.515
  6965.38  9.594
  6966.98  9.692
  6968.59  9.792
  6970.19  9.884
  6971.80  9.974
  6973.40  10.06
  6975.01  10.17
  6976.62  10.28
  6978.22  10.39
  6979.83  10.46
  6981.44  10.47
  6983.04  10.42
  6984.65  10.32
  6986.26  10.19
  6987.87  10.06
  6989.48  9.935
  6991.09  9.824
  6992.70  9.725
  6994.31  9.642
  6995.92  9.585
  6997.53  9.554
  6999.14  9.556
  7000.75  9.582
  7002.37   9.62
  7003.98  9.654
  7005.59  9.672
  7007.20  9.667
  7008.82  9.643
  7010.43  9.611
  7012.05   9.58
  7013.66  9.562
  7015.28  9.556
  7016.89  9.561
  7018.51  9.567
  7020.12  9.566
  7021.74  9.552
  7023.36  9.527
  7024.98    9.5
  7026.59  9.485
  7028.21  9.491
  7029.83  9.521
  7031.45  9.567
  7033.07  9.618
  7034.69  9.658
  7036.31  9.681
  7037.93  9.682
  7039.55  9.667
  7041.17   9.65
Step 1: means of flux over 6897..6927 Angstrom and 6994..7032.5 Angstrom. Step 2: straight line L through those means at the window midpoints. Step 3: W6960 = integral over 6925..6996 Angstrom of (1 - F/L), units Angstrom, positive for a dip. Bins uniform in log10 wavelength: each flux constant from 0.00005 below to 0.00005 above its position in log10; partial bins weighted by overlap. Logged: -1.8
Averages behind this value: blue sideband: 9.54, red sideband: 9.57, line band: 9.8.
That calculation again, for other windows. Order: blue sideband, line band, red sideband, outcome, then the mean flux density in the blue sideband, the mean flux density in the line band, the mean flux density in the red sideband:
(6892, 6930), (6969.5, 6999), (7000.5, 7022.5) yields -1.4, 9.61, 10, 9.6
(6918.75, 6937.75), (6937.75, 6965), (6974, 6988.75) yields 0.8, 9.6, 9.61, 10.3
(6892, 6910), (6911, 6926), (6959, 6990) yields 0.3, 9.68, 9.54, 10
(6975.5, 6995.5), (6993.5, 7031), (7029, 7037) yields 1.0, 10.1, 9.58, 9.6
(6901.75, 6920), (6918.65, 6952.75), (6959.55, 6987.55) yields 0.1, 9.43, 9.62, 10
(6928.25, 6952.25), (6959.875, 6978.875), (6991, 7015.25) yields -0.5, 9.62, 9.86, 9.62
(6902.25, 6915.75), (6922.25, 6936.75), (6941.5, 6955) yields -0.1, 9.38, 9.6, 9.67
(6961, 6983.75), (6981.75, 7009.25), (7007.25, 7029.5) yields -0.1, 10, 9.82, 9.55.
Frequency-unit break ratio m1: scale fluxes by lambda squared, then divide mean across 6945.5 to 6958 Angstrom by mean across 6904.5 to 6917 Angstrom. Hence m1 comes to 1.04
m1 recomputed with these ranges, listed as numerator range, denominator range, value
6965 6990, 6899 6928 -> 1.08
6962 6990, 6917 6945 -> 1.06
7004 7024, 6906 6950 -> 1.03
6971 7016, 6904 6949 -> 1.06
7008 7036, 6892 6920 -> 1.03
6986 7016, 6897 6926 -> 1.04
